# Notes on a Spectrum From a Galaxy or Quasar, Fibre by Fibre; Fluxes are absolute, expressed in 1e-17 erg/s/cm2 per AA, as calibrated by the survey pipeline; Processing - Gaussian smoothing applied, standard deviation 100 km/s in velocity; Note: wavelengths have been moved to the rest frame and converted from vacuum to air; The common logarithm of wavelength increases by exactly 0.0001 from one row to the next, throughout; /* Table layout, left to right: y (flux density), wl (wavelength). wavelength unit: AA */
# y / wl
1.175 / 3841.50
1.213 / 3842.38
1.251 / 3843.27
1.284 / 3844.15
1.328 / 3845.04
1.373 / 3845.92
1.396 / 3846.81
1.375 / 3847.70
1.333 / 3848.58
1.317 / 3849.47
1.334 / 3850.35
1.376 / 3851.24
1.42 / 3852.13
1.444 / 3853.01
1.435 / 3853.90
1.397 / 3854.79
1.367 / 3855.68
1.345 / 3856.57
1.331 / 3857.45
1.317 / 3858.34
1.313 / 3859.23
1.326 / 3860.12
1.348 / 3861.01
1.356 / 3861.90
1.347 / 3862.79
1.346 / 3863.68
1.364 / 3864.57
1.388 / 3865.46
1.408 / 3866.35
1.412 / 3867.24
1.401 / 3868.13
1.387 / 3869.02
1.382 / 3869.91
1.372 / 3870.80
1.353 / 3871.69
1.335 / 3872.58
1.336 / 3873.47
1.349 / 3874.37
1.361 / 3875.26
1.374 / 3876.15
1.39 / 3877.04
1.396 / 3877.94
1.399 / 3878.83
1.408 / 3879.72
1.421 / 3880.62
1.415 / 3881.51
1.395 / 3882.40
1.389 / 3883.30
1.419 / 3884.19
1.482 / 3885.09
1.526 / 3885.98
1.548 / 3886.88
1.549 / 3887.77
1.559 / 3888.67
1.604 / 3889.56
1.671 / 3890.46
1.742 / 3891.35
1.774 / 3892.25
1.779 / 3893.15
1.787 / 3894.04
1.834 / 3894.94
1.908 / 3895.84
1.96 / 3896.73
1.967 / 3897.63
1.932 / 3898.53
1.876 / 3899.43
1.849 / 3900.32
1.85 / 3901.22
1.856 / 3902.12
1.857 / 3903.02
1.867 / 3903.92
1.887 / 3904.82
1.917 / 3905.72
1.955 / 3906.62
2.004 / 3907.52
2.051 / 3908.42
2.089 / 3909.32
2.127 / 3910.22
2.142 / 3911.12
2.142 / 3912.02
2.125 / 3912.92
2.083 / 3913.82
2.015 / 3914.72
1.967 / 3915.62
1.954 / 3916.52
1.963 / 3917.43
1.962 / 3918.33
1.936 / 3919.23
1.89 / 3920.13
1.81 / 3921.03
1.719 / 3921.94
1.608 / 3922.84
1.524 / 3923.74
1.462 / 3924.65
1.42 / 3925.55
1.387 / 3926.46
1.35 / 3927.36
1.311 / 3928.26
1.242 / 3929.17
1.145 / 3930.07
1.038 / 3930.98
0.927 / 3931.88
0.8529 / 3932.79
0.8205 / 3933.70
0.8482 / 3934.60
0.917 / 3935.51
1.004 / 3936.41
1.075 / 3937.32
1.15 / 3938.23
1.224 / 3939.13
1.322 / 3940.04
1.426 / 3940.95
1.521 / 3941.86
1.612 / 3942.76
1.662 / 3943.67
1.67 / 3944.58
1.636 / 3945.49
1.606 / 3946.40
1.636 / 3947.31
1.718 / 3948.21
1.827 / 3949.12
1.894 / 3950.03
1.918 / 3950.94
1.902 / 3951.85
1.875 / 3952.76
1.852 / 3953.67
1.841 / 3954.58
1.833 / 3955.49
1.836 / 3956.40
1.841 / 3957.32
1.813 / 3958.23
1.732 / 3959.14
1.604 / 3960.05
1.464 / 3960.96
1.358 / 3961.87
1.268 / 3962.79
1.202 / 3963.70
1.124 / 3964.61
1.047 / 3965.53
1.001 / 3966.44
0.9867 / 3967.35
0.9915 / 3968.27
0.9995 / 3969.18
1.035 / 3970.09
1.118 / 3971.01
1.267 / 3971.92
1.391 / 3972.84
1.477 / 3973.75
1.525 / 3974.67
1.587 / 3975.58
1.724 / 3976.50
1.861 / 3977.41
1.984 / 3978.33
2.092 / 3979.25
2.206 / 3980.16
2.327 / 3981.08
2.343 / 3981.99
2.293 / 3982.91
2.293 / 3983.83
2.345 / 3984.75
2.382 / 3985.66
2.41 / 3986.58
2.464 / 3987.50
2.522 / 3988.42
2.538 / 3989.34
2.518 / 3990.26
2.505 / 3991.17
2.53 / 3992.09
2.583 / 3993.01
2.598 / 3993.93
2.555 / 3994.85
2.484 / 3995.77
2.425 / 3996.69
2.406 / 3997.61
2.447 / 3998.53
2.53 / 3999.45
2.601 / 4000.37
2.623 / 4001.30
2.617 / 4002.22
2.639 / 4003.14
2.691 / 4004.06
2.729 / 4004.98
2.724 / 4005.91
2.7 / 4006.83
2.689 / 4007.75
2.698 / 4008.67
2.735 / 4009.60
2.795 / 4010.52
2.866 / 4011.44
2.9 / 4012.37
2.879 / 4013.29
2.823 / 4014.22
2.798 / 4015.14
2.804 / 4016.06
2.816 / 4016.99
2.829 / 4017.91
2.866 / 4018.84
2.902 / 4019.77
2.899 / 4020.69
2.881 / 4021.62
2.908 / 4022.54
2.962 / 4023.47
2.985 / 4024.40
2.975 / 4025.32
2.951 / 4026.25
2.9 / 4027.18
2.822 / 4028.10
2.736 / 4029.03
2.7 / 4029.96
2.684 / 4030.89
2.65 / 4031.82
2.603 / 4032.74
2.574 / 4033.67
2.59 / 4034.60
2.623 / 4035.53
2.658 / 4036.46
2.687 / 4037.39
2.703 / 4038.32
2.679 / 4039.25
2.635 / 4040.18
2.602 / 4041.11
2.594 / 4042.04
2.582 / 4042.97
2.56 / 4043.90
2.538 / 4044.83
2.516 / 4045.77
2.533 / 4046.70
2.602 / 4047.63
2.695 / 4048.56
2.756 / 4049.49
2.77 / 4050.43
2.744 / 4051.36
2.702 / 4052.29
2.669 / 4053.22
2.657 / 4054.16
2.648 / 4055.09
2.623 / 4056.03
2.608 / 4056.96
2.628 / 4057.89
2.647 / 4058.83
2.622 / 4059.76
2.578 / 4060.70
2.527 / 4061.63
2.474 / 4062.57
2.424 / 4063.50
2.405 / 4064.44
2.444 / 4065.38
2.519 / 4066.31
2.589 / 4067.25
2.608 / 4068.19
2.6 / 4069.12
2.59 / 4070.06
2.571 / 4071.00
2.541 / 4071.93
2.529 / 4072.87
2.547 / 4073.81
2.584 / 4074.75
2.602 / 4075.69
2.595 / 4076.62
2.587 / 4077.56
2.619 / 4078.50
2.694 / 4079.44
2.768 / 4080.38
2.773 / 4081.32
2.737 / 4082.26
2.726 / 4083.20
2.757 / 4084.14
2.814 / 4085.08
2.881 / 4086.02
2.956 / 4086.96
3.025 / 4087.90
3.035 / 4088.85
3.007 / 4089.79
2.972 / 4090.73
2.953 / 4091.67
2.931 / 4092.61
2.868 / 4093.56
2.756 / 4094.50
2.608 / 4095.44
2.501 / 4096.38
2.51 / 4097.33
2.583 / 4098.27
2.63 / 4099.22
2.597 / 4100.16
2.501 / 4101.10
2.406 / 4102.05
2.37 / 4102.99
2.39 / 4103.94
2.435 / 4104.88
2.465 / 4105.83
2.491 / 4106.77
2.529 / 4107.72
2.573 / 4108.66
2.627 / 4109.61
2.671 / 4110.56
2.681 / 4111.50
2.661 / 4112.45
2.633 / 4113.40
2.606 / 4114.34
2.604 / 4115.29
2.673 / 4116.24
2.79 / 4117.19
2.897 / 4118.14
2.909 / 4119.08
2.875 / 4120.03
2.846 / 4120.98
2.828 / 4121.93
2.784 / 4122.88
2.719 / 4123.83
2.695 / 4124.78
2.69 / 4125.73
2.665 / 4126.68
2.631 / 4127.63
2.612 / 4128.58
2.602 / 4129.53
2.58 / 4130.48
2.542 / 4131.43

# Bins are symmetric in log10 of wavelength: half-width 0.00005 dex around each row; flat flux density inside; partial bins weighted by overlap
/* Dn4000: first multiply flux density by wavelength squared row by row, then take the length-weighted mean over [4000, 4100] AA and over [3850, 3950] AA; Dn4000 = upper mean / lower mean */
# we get 1.9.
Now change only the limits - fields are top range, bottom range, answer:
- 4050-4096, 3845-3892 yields 2.11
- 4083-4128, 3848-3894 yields 2.13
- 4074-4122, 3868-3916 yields 1.76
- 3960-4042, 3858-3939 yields 1.58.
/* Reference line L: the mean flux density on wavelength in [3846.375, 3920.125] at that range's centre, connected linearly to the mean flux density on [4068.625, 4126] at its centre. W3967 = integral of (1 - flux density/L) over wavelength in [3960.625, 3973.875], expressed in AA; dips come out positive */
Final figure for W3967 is 5.6 AA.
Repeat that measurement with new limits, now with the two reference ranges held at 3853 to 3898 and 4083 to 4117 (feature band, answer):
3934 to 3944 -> 3.2 AA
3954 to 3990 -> 4.9 AA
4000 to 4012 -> -2.9 AA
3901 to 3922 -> -3.8 AA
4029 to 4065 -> -3.4 AA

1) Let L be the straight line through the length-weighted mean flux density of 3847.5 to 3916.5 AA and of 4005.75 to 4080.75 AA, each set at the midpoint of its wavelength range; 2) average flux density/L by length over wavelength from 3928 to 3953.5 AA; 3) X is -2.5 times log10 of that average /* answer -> 0.397 mag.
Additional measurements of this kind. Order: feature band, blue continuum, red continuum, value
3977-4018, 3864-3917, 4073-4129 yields -0.16 mag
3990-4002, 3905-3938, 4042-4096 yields -0.18 mag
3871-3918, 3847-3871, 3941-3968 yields -0.19 mag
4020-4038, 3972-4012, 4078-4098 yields -0.10 mag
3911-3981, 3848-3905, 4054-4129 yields 0.21 mag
